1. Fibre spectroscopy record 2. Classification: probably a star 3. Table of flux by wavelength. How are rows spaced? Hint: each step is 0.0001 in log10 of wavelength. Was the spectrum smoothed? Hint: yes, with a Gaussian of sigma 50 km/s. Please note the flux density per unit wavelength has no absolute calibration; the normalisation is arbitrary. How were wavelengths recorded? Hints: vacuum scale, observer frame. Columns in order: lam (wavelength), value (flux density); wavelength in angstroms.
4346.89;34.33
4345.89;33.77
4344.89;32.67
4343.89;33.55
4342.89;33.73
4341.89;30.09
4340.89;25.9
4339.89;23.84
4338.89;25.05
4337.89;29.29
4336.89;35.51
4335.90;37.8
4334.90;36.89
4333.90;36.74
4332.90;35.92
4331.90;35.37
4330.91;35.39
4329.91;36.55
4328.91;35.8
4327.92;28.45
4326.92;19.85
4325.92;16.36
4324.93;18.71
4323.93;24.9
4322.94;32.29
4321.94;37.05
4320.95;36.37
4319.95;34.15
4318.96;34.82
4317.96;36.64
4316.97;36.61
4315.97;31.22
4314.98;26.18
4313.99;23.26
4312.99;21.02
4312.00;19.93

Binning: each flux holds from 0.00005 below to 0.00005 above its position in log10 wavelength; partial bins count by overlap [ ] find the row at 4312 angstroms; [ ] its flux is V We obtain 19.93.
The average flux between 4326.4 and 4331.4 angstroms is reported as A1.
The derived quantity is 31.1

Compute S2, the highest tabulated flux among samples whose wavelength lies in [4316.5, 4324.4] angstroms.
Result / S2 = 37.05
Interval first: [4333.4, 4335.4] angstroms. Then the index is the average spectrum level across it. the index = 36.7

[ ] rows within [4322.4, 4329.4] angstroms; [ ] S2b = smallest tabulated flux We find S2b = 16.36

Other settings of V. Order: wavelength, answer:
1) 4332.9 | 35.92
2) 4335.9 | 37.8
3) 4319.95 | 34.15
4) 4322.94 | 32.29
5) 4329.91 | 36.55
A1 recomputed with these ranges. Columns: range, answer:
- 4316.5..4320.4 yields 35.6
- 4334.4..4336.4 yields 37.4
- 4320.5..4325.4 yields 29.9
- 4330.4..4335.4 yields 36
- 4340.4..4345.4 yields 31.2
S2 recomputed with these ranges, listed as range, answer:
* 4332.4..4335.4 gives 36.89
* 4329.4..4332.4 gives 36.55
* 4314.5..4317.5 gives 36.61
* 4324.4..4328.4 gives 28.45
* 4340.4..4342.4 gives 30.09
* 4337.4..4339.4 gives 29.29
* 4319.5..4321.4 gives 36.37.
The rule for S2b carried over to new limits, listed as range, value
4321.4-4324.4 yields 24.9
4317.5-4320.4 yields 34.15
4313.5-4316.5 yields 23.26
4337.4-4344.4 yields 23.84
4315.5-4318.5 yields 31.22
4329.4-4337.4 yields 35.37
